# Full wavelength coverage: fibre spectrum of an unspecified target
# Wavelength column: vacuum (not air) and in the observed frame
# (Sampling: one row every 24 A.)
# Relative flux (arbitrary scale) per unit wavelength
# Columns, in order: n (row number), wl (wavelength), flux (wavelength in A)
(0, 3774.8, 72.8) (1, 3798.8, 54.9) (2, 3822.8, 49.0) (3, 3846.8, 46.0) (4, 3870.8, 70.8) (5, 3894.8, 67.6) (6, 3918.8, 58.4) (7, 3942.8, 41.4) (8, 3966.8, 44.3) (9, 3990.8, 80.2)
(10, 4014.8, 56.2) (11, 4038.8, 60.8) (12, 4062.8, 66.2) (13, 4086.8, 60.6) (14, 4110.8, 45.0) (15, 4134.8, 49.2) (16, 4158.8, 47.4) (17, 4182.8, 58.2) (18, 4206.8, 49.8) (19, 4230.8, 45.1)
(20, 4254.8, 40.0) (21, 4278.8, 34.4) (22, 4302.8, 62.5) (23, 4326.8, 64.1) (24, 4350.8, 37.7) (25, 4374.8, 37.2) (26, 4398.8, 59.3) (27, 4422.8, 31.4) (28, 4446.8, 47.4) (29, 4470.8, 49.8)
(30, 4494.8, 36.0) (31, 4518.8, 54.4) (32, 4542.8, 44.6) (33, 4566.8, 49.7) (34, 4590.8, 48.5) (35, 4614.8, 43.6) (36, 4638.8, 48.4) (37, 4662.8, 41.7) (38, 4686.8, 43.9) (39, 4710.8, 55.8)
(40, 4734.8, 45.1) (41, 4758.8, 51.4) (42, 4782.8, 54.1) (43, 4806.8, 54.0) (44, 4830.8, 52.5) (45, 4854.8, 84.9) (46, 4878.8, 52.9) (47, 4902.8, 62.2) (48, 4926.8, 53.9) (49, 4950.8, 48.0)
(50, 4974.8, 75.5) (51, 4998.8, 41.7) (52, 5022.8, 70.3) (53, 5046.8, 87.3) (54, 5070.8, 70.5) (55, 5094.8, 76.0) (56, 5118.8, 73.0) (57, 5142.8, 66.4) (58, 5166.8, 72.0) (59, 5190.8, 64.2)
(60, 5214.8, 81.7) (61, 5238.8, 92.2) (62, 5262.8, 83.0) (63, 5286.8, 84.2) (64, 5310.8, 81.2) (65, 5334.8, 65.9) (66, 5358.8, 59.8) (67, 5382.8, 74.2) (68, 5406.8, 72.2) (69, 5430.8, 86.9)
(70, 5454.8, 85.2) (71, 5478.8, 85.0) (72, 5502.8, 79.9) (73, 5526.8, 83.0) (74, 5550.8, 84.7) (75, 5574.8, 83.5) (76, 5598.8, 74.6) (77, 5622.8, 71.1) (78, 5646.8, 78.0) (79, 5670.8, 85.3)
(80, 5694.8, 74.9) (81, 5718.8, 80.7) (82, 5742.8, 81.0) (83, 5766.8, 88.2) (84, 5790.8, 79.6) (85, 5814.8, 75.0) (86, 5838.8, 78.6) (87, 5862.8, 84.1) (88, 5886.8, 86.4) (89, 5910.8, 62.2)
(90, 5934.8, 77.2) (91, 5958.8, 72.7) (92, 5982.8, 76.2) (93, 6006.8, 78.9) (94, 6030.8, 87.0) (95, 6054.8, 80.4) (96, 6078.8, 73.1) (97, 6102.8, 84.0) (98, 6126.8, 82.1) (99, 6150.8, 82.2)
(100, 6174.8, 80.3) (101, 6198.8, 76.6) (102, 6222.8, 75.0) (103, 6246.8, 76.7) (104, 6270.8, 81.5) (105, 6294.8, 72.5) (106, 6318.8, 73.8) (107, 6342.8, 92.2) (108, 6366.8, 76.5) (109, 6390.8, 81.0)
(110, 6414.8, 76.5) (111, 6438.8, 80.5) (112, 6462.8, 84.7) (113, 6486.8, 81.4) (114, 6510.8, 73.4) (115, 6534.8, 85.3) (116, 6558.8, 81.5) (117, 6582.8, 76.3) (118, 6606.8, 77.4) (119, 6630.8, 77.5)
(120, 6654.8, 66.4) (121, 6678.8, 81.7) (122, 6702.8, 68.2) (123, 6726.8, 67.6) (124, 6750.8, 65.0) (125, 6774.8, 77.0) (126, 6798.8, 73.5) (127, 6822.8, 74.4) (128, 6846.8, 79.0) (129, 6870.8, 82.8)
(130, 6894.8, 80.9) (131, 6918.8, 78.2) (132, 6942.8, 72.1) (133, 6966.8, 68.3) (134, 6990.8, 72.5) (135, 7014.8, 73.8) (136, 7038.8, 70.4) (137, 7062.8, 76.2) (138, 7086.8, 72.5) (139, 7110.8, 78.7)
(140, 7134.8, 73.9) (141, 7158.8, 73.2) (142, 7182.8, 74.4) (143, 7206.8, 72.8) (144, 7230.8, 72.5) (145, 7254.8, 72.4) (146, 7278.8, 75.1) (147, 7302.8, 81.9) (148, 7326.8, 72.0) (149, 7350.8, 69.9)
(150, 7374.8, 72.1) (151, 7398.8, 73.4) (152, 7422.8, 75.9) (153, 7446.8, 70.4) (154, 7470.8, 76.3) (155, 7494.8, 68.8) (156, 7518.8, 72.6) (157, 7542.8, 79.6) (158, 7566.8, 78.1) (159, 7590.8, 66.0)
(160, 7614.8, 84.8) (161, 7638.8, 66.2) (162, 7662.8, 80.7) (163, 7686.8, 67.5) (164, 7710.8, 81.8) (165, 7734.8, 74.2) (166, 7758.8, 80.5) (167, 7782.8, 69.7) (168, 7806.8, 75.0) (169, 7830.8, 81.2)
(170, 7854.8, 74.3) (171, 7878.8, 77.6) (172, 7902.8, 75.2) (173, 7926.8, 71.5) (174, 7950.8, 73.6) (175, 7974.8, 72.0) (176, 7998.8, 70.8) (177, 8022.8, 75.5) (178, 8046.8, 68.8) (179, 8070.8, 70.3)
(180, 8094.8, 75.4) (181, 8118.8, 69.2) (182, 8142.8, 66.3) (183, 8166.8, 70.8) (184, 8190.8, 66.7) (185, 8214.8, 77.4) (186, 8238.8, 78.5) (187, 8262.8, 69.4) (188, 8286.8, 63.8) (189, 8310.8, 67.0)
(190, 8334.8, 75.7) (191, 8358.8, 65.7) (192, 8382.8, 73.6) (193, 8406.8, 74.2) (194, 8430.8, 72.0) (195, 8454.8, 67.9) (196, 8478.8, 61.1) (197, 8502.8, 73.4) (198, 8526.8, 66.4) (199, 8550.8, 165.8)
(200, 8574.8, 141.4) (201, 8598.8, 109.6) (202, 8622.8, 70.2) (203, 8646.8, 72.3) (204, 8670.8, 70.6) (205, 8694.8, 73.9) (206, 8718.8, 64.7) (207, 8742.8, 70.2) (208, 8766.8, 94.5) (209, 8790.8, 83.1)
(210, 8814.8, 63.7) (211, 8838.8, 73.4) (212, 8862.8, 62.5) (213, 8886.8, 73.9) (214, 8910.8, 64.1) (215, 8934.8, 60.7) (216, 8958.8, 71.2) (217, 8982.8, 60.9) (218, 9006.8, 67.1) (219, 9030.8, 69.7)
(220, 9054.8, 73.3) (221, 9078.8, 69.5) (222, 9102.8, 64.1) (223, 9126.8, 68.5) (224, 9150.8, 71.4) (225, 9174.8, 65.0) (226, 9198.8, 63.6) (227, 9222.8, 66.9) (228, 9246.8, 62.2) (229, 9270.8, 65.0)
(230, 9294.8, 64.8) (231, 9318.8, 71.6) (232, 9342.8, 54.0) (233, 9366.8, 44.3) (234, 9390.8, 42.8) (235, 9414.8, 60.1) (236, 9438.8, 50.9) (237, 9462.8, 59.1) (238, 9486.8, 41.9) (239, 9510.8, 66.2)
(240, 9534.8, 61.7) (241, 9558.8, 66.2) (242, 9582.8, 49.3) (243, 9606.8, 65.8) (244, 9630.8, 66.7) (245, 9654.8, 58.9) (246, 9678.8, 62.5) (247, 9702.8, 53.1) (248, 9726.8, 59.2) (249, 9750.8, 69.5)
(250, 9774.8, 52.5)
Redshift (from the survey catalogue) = 0.30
